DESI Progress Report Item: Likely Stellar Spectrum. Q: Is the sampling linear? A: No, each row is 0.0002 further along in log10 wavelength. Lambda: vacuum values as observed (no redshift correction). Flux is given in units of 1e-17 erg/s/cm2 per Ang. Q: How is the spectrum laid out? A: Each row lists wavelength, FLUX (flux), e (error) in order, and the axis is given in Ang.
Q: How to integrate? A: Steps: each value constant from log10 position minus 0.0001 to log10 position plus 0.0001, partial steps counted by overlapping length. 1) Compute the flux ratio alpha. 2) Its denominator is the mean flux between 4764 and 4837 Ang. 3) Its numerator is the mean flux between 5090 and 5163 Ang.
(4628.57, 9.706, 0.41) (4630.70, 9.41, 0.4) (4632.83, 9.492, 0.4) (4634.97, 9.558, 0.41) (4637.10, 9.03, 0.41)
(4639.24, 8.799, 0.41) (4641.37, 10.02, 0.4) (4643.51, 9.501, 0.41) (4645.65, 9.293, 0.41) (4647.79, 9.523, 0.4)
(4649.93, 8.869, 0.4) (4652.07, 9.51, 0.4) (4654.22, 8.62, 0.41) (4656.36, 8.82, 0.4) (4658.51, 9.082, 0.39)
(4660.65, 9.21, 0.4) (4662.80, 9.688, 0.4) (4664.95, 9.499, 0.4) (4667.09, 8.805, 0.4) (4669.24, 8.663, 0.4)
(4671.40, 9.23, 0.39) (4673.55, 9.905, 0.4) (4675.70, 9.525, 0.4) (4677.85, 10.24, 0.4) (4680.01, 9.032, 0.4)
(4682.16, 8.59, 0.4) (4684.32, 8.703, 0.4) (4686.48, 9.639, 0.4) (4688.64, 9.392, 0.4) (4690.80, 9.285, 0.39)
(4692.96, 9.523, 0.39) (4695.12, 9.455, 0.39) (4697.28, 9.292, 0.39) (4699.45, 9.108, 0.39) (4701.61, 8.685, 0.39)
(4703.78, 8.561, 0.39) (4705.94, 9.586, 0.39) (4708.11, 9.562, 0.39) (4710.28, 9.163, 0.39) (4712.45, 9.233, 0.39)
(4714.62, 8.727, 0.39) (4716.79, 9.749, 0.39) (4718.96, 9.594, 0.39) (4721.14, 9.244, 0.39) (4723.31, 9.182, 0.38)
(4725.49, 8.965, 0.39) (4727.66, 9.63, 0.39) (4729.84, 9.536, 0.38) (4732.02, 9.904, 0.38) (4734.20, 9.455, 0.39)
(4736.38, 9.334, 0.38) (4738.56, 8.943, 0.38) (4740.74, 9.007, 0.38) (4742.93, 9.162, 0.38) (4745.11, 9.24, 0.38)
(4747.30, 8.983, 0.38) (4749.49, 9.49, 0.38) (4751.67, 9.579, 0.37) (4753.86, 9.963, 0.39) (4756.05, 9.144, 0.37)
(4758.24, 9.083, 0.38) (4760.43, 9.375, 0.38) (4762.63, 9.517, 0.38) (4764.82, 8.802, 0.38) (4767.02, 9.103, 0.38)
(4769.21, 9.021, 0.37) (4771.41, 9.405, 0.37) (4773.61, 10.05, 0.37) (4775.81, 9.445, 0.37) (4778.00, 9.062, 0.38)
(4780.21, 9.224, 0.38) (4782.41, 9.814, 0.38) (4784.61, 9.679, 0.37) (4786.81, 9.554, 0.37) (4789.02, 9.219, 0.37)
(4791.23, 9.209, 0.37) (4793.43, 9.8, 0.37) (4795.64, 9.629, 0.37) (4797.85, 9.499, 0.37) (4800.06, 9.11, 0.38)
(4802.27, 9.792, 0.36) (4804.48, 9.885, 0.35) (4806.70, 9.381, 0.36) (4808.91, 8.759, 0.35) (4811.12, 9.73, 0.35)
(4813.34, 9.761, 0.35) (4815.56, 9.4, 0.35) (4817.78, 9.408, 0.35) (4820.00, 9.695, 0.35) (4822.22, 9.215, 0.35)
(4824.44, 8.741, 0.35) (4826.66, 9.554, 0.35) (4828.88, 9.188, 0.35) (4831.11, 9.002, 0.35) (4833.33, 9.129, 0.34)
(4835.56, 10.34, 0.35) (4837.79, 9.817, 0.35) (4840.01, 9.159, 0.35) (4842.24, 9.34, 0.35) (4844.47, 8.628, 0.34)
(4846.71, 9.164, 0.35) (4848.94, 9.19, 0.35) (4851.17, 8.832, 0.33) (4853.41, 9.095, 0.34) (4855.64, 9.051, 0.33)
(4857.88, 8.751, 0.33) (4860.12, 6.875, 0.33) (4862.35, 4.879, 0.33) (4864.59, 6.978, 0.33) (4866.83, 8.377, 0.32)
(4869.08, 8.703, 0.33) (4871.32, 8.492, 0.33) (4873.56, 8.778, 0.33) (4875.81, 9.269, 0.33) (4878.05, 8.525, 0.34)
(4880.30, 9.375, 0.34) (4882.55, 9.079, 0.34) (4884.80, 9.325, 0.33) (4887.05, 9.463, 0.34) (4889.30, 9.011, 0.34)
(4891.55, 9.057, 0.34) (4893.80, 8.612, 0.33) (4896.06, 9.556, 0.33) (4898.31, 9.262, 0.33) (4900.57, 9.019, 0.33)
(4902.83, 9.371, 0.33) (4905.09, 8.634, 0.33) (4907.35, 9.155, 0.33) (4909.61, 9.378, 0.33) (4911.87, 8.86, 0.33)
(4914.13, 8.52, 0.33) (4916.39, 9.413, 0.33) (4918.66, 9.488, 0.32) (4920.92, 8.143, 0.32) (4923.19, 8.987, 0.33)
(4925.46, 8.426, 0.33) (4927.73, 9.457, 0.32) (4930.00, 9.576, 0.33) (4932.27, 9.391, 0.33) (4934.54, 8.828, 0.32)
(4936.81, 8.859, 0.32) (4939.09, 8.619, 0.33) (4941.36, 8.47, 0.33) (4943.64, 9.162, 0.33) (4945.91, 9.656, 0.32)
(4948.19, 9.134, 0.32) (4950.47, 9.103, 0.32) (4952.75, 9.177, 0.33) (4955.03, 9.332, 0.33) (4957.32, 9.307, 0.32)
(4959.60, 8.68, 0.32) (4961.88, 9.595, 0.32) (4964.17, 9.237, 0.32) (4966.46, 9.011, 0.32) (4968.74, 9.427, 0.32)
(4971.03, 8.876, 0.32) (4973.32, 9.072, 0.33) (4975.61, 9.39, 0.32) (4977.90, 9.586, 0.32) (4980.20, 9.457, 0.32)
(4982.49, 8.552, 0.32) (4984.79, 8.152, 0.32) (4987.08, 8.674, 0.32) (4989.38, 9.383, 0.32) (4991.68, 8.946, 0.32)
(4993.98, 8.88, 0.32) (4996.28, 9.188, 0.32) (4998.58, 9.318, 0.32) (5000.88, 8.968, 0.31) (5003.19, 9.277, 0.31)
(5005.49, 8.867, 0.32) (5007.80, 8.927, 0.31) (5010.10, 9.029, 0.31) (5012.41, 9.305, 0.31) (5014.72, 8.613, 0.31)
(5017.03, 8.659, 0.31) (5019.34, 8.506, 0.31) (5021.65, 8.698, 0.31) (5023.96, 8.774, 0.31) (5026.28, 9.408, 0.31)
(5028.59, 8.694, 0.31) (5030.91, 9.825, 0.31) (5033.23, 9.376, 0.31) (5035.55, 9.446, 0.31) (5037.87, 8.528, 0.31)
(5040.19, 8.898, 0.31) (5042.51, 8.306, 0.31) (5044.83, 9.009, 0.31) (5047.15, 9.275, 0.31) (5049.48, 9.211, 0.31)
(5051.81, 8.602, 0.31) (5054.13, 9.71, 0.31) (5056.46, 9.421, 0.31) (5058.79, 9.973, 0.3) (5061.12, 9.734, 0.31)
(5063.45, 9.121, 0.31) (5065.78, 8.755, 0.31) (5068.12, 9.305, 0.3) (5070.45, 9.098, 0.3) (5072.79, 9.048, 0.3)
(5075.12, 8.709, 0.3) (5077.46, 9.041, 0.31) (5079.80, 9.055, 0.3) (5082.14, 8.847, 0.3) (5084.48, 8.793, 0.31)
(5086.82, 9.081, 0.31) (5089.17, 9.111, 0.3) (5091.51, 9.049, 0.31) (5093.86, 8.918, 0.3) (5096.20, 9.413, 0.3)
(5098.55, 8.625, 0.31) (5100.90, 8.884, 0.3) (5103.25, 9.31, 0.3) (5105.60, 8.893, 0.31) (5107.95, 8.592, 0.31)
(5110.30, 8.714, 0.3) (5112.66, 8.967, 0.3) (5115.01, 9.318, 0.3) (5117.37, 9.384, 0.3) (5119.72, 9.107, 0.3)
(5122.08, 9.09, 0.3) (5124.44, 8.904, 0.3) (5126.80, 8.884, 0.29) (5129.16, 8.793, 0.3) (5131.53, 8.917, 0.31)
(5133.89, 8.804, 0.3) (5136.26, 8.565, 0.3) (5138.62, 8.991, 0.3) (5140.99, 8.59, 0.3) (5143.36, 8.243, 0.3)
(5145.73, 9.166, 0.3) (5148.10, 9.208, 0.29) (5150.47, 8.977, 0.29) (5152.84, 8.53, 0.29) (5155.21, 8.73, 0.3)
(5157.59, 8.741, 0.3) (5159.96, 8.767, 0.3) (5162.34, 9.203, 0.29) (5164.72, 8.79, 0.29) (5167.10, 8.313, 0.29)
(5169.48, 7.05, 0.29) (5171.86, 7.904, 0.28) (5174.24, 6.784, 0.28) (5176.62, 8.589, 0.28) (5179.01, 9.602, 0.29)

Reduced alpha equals 0.95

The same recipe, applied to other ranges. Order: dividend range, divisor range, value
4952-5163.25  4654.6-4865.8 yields 0.98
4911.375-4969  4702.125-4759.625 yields 0.97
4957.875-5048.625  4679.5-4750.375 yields 0.98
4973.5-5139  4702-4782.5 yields 0.97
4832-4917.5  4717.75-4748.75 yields 0.95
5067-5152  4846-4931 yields 1.02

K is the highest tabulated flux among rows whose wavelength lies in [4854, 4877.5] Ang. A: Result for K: 9.269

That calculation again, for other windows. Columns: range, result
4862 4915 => 9.556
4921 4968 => 9.656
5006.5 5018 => 9.305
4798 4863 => 10.34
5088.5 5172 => 9.413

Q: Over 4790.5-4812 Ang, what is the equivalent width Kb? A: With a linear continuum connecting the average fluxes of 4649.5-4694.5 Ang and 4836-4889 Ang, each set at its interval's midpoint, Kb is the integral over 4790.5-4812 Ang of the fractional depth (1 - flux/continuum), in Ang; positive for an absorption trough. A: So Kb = -1.50 Ang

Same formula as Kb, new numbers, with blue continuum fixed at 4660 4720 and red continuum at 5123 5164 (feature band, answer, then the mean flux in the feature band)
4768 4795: -0.8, 9.46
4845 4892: 2.7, 8.58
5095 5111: -0.1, 8.93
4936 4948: 0.1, 8.97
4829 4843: -0.5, 9.45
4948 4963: -0.3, 9.19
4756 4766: 0.0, 9.18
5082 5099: -0.2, 9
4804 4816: -0.4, 9.47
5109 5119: -0.3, 9.09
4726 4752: -0.3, 9.34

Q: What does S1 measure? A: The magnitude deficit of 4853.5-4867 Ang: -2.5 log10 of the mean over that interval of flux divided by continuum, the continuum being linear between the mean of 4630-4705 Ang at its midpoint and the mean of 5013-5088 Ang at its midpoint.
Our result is 0.21 mag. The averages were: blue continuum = 9.24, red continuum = 9.05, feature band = 7.55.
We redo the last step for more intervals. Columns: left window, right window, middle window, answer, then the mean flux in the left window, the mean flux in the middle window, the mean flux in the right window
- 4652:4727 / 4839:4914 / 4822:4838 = -0.06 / 9.23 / 9.36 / 8.76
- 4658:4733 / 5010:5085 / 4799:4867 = 0.03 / 9.29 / 8.98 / 9.06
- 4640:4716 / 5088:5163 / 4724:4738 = -0.03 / 9.24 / 9.44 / 8.92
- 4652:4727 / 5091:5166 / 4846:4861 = 0.05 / 9.23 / 8.72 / 8.91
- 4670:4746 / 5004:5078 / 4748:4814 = -0.02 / 9.29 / 9.43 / 9.06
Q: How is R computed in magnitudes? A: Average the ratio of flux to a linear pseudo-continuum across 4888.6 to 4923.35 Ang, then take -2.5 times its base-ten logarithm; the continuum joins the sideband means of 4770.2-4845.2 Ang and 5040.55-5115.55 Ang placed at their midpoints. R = 0.03 mag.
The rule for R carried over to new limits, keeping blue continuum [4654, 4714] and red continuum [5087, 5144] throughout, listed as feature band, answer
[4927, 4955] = -0.01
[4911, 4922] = 0.02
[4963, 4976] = -0.02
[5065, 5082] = 0.00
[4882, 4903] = -0.01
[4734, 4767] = -0.01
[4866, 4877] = 0.04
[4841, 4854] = 0.01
